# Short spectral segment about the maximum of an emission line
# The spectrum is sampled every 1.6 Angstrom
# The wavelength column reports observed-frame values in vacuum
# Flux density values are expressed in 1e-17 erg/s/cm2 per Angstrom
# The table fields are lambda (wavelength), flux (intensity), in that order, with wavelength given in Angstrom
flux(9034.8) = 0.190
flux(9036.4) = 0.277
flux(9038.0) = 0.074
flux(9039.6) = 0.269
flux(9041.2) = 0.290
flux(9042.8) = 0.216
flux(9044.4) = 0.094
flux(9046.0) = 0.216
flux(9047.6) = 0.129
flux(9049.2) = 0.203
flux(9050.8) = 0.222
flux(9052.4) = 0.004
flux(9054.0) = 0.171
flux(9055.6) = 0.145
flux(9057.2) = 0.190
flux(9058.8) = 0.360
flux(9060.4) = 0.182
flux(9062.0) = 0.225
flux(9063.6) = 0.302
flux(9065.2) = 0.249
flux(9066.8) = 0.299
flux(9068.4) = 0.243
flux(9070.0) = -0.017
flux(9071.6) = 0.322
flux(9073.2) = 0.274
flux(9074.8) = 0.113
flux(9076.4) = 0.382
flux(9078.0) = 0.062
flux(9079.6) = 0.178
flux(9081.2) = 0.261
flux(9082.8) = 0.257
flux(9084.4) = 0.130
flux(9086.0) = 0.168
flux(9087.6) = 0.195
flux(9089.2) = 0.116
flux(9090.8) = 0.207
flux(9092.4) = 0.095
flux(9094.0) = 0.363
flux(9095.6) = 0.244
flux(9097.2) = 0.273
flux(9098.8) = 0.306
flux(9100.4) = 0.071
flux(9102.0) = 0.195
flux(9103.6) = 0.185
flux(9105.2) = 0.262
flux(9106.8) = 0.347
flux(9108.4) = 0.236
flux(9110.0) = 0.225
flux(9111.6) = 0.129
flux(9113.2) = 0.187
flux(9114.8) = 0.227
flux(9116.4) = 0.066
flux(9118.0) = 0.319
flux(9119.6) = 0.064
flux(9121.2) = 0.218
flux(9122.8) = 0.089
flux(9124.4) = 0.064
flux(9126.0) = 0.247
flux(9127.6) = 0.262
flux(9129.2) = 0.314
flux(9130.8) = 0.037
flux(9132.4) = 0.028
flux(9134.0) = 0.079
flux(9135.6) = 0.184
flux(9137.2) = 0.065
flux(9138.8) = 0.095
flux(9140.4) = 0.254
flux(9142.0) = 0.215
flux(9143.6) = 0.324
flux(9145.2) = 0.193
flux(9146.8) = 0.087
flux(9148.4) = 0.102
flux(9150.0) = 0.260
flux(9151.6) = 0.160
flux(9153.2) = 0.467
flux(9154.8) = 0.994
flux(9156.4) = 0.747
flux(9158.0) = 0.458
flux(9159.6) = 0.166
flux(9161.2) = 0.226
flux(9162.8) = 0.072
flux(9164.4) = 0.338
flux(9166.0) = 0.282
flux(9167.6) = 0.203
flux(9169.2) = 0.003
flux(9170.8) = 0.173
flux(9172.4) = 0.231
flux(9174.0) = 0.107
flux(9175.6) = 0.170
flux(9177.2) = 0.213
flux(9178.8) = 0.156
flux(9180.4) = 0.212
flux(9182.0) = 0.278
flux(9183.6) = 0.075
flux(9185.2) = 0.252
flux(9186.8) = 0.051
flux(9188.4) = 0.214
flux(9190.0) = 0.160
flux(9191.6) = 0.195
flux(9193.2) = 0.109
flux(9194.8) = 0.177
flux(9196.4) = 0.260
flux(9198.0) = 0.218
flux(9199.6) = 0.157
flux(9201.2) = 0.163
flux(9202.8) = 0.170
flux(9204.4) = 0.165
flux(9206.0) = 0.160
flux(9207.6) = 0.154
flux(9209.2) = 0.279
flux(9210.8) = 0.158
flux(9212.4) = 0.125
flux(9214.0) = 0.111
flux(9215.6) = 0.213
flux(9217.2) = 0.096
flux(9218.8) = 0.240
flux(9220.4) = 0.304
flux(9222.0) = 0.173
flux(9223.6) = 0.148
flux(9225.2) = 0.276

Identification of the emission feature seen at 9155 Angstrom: Hbeta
